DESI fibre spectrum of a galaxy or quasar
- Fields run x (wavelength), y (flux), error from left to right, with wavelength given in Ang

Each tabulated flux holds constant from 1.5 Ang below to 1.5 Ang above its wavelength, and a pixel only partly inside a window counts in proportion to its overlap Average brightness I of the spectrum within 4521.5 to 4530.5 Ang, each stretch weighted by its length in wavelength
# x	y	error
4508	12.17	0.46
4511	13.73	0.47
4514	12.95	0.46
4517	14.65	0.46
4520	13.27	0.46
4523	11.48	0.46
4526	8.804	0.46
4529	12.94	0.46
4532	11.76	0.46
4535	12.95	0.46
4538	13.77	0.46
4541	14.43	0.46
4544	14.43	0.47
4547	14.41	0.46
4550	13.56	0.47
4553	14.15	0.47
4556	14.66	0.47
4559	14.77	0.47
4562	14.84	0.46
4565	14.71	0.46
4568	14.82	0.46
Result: 11.1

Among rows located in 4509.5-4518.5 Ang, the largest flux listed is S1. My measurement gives 14.65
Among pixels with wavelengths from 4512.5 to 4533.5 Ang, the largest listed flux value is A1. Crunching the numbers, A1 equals 14.65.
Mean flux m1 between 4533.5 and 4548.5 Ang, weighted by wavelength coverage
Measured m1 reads 14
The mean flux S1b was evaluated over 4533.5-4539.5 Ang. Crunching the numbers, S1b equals 13.4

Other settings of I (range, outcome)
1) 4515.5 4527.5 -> 12.1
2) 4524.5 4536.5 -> 11.6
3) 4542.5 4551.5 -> 14.1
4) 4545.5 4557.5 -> 14.2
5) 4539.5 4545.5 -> 14.4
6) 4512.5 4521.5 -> 13.6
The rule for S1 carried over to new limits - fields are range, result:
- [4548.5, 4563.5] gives 14.84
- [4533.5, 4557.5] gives 14.66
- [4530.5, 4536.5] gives 12.95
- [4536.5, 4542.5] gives 14.43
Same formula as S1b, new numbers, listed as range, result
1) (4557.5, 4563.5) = 14.8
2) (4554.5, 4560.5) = 14.7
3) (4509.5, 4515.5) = 13.3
